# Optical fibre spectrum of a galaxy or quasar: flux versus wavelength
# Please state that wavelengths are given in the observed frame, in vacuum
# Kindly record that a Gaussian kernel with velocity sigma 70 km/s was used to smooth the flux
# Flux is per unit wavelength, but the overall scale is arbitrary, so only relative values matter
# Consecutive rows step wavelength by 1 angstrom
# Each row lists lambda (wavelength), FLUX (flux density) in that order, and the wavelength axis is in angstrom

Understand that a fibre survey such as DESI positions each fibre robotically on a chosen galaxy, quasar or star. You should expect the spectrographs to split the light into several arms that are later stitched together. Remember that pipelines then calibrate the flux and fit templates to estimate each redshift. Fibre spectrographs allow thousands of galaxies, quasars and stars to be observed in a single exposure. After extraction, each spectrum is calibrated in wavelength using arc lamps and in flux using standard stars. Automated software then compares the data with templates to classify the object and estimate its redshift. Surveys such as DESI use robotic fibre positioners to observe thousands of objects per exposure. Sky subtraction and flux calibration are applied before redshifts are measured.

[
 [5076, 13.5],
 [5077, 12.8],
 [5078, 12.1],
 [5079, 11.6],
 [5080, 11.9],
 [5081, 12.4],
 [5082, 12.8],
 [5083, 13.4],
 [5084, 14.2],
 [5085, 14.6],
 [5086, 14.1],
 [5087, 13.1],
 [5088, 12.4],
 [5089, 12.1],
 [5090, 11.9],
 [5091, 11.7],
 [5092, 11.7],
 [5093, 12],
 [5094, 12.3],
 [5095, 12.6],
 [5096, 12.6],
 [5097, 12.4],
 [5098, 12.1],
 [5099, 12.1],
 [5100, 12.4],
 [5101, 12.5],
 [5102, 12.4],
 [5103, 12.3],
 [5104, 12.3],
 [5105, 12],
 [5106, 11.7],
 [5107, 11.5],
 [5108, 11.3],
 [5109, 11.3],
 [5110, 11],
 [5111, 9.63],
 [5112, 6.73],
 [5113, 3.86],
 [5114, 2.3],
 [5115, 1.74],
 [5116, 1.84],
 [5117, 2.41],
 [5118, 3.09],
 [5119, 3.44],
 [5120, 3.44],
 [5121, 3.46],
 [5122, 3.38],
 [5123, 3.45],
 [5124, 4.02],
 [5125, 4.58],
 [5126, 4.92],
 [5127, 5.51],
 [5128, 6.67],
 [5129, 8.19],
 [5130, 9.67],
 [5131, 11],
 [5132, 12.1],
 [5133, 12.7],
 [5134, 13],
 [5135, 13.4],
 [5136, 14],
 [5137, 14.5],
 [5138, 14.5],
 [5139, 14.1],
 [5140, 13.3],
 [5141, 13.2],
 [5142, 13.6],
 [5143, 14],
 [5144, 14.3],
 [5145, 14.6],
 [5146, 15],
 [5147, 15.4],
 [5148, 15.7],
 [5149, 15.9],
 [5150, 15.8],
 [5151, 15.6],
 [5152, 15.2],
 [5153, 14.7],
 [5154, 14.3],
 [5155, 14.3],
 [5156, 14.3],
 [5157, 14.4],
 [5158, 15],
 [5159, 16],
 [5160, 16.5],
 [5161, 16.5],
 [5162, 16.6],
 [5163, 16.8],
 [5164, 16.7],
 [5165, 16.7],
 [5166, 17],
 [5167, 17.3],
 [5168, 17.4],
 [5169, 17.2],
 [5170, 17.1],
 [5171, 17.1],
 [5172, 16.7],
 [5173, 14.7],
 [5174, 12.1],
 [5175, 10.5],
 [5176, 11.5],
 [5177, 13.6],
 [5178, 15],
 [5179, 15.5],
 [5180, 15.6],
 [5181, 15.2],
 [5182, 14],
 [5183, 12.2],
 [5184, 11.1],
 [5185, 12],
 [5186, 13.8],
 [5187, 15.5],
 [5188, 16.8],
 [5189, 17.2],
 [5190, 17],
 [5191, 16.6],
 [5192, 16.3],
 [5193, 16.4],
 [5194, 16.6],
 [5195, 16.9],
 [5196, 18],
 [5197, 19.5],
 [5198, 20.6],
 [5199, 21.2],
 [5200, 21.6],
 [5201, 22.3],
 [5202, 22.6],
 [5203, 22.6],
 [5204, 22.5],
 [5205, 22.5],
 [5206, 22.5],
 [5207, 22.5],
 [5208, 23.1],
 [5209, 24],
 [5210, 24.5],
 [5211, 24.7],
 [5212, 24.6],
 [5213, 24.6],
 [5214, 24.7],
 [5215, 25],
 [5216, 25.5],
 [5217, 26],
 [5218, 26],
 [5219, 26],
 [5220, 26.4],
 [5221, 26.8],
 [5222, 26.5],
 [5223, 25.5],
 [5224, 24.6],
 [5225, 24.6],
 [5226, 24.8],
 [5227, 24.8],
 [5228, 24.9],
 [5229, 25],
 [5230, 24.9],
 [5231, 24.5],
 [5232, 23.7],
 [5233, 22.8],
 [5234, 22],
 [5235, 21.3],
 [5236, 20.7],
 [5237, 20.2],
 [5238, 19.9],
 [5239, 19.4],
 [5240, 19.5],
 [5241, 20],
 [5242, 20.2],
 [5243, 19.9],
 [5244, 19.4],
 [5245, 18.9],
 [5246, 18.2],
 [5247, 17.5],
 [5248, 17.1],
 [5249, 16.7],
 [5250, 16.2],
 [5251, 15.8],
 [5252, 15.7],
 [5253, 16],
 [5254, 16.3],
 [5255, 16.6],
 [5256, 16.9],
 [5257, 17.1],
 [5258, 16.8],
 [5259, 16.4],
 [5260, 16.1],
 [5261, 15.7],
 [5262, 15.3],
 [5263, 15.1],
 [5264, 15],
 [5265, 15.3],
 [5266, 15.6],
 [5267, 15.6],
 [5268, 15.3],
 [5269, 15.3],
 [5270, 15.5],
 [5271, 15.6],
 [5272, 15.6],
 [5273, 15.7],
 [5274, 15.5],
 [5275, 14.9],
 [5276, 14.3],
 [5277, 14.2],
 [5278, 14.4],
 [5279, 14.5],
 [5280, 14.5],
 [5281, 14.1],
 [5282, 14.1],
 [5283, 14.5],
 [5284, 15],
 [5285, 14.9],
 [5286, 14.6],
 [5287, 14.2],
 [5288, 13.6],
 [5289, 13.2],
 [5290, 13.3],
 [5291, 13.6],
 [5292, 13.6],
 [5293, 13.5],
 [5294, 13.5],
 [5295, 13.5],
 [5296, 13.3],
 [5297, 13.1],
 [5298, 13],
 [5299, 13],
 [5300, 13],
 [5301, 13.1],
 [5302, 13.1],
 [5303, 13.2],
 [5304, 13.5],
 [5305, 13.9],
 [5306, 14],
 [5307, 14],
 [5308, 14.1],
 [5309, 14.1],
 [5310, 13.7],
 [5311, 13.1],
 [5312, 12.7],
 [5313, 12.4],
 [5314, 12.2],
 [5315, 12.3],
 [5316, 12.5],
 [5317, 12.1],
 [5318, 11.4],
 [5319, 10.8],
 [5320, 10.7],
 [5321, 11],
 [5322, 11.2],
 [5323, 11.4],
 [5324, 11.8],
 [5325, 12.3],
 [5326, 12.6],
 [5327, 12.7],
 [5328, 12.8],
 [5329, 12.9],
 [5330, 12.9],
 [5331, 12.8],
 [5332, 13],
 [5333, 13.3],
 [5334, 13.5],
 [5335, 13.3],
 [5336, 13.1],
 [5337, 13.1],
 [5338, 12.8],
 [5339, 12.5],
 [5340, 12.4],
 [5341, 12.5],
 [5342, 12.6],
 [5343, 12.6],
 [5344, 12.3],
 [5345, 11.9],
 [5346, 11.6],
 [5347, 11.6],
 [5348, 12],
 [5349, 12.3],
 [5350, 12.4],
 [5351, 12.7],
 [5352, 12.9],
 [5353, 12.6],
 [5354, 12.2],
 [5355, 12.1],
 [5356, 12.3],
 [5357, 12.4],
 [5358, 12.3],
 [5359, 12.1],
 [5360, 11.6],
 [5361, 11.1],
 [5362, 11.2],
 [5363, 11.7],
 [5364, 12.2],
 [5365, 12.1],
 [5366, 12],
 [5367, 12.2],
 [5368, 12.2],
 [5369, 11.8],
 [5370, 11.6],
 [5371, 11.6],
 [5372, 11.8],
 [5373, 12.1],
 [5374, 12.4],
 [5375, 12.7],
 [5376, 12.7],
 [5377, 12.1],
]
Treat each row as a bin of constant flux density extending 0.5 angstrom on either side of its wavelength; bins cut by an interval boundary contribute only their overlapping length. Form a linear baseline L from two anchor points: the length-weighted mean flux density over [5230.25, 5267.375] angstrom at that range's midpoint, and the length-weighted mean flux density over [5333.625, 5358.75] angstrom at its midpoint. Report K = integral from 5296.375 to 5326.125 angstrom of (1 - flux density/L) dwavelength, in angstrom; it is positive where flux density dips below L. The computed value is 3.8 angstrom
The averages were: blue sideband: 18.1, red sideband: 12.5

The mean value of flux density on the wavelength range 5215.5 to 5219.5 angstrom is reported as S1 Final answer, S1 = 25.9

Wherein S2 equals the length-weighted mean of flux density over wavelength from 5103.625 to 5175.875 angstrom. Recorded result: 11.7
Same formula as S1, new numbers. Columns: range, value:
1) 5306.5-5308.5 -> 14.1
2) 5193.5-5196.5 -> 17.2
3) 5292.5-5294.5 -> 13.5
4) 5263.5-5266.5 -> 15.3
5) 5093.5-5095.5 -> 12.4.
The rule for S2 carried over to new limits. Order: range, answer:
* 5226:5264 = 19.1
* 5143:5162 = 15.2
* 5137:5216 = 17.1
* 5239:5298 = 15.6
